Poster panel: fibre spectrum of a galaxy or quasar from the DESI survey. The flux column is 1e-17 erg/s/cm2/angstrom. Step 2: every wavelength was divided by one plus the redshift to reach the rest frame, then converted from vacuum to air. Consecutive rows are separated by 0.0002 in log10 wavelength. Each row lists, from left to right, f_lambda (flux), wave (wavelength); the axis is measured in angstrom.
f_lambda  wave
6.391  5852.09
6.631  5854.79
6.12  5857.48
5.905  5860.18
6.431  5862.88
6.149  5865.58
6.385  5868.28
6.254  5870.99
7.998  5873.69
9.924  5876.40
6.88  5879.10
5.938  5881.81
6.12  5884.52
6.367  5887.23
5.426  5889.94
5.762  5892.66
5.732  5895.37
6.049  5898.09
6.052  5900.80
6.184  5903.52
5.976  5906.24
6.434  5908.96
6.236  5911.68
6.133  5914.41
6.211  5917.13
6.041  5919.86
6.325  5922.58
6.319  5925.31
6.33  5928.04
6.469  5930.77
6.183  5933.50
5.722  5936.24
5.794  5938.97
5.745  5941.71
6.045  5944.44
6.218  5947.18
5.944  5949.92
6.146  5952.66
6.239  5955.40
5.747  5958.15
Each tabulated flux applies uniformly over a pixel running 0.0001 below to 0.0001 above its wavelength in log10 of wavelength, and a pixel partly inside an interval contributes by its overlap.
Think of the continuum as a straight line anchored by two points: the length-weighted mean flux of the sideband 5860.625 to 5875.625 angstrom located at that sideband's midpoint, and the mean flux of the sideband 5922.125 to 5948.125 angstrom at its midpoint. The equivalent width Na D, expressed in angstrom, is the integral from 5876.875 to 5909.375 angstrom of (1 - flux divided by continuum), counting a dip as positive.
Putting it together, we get 1.6 angstrom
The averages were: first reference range 6.72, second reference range 6.11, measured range 6.17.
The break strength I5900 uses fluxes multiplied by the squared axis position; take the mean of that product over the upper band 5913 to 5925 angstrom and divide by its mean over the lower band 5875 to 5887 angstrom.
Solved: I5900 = 0.9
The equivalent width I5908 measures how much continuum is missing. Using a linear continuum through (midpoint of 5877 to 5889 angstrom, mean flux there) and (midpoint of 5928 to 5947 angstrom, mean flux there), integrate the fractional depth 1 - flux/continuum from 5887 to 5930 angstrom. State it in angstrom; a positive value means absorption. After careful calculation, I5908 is 1.3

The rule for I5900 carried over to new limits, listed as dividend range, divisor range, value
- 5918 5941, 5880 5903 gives 1.04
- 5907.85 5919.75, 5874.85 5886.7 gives 0.88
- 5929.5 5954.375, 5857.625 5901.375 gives 0.95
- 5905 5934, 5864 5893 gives 0.95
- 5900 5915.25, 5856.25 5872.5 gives 1.01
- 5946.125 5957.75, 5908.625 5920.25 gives 1.00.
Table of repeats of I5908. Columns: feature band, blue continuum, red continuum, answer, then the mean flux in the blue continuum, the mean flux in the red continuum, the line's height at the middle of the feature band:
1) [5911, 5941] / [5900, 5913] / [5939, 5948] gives -0.4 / 6.18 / 5.96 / 6.06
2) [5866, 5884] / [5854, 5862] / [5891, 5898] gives -3.3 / 6.21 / 5.78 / 6.01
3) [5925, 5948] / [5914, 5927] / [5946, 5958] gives 0.3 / 6.22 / 6.09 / 6.15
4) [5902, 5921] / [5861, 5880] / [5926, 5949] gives 0.9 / 7.12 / 6.07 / 6.48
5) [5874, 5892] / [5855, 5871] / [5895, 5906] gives -2.0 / 6.23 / 6.03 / 6.12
